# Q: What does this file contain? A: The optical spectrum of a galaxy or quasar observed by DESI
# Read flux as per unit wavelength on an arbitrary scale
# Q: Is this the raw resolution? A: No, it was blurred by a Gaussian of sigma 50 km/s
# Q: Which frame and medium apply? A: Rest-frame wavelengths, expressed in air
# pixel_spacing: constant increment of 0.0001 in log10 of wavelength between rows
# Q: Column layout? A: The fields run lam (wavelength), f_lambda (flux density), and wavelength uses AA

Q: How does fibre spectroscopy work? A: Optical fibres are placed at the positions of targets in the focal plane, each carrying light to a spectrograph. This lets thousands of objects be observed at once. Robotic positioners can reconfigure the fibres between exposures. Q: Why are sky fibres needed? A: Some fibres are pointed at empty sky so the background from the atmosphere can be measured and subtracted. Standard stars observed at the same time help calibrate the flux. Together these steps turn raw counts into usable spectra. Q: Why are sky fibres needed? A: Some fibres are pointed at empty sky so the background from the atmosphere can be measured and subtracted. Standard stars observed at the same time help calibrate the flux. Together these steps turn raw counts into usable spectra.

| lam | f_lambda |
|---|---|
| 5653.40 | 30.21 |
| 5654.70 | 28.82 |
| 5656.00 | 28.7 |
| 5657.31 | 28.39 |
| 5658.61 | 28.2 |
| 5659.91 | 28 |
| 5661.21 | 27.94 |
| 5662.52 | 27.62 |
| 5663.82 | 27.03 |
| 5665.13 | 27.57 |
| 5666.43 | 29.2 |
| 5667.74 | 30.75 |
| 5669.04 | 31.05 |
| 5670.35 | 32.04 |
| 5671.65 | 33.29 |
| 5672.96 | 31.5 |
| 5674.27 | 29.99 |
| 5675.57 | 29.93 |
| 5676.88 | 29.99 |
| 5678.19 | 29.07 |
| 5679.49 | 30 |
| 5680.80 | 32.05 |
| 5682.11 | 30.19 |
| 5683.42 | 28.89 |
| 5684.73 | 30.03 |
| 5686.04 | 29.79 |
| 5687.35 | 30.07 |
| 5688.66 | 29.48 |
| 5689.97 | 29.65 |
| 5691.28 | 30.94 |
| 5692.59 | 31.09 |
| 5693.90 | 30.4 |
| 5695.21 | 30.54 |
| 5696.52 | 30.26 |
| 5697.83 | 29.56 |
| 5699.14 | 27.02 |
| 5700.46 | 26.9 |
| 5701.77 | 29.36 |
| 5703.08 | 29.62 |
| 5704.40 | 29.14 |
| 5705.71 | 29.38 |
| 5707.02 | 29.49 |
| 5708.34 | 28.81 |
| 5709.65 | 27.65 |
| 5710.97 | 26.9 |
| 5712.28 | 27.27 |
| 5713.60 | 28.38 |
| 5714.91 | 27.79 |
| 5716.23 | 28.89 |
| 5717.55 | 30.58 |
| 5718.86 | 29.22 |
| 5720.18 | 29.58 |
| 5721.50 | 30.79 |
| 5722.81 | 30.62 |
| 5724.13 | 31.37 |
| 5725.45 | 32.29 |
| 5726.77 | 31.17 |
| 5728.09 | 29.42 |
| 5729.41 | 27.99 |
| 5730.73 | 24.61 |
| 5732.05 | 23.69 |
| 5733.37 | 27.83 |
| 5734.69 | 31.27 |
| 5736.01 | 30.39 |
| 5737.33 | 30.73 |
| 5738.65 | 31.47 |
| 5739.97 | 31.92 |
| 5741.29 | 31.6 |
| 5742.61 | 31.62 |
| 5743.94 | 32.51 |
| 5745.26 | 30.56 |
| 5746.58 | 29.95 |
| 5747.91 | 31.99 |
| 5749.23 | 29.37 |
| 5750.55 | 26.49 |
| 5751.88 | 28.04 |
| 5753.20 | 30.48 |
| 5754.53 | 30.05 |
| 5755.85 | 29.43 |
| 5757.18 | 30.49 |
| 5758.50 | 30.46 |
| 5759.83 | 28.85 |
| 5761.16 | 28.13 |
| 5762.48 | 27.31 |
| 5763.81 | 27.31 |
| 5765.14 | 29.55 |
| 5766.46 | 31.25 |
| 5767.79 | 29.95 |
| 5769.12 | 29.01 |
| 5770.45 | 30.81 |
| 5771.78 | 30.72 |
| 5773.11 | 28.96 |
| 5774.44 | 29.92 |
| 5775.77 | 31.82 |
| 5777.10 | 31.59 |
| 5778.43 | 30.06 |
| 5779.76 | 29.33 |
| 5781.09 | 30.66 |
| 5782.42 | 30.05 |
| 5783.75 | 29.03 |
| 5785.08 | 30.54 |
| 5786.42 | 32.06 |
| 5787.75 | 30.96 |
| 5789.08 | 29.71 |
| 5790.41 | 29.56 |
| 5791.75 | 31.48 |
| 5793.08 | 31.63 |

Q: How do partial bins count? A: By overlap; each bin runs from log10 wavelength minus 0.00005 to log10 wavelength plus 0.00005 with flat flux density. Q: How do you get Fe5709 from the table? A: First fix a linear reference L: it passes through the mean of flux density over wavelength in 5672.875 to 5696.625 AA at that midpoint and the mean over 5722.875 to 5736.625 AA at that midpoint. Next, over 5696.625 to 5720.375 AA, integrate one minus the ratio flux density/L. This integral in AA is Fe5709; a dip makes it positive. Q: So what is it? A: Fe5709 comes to 0.7 AA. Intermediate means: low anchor 30.2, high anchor 29.1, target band 28.7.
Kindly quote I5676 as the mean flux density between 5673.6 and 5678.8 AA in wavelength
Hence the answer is 29.7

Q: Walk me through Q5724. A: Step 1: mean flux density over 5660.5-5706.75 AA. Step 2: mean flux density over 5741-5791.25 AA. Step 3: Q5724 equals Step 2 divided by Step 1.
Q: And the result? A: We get 1.01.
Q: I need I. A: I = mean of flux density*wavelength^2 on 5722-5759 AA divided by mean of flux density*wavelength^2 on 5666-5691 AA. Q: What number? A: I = 1.01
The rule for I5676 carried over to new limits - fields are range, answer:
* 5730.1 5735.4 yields 26.9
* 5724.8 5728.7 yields 31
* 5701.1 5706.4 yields 29.4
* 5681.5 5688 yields 29.8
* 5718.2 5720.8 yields 29.4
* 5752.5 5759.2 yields 30.2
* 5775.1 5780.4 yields 30.7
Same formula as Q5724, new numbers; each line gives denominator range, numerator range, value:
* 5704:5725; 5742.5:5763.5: 1.02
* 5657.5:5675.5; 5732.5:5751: 1.03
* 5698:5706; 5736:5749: 1.09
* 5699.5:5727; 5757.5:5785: 1.02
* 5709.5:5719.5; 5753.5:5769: 1.03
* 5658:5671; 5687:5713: 1.01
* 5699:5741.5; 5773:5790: 1.04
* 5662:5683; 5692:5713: 0.96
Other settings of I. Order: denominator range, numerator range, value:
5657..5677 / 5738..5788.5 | 1.05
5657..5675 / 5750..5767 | 1.02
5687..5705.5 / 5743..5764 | 1.02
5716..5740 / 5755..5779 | 1.02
